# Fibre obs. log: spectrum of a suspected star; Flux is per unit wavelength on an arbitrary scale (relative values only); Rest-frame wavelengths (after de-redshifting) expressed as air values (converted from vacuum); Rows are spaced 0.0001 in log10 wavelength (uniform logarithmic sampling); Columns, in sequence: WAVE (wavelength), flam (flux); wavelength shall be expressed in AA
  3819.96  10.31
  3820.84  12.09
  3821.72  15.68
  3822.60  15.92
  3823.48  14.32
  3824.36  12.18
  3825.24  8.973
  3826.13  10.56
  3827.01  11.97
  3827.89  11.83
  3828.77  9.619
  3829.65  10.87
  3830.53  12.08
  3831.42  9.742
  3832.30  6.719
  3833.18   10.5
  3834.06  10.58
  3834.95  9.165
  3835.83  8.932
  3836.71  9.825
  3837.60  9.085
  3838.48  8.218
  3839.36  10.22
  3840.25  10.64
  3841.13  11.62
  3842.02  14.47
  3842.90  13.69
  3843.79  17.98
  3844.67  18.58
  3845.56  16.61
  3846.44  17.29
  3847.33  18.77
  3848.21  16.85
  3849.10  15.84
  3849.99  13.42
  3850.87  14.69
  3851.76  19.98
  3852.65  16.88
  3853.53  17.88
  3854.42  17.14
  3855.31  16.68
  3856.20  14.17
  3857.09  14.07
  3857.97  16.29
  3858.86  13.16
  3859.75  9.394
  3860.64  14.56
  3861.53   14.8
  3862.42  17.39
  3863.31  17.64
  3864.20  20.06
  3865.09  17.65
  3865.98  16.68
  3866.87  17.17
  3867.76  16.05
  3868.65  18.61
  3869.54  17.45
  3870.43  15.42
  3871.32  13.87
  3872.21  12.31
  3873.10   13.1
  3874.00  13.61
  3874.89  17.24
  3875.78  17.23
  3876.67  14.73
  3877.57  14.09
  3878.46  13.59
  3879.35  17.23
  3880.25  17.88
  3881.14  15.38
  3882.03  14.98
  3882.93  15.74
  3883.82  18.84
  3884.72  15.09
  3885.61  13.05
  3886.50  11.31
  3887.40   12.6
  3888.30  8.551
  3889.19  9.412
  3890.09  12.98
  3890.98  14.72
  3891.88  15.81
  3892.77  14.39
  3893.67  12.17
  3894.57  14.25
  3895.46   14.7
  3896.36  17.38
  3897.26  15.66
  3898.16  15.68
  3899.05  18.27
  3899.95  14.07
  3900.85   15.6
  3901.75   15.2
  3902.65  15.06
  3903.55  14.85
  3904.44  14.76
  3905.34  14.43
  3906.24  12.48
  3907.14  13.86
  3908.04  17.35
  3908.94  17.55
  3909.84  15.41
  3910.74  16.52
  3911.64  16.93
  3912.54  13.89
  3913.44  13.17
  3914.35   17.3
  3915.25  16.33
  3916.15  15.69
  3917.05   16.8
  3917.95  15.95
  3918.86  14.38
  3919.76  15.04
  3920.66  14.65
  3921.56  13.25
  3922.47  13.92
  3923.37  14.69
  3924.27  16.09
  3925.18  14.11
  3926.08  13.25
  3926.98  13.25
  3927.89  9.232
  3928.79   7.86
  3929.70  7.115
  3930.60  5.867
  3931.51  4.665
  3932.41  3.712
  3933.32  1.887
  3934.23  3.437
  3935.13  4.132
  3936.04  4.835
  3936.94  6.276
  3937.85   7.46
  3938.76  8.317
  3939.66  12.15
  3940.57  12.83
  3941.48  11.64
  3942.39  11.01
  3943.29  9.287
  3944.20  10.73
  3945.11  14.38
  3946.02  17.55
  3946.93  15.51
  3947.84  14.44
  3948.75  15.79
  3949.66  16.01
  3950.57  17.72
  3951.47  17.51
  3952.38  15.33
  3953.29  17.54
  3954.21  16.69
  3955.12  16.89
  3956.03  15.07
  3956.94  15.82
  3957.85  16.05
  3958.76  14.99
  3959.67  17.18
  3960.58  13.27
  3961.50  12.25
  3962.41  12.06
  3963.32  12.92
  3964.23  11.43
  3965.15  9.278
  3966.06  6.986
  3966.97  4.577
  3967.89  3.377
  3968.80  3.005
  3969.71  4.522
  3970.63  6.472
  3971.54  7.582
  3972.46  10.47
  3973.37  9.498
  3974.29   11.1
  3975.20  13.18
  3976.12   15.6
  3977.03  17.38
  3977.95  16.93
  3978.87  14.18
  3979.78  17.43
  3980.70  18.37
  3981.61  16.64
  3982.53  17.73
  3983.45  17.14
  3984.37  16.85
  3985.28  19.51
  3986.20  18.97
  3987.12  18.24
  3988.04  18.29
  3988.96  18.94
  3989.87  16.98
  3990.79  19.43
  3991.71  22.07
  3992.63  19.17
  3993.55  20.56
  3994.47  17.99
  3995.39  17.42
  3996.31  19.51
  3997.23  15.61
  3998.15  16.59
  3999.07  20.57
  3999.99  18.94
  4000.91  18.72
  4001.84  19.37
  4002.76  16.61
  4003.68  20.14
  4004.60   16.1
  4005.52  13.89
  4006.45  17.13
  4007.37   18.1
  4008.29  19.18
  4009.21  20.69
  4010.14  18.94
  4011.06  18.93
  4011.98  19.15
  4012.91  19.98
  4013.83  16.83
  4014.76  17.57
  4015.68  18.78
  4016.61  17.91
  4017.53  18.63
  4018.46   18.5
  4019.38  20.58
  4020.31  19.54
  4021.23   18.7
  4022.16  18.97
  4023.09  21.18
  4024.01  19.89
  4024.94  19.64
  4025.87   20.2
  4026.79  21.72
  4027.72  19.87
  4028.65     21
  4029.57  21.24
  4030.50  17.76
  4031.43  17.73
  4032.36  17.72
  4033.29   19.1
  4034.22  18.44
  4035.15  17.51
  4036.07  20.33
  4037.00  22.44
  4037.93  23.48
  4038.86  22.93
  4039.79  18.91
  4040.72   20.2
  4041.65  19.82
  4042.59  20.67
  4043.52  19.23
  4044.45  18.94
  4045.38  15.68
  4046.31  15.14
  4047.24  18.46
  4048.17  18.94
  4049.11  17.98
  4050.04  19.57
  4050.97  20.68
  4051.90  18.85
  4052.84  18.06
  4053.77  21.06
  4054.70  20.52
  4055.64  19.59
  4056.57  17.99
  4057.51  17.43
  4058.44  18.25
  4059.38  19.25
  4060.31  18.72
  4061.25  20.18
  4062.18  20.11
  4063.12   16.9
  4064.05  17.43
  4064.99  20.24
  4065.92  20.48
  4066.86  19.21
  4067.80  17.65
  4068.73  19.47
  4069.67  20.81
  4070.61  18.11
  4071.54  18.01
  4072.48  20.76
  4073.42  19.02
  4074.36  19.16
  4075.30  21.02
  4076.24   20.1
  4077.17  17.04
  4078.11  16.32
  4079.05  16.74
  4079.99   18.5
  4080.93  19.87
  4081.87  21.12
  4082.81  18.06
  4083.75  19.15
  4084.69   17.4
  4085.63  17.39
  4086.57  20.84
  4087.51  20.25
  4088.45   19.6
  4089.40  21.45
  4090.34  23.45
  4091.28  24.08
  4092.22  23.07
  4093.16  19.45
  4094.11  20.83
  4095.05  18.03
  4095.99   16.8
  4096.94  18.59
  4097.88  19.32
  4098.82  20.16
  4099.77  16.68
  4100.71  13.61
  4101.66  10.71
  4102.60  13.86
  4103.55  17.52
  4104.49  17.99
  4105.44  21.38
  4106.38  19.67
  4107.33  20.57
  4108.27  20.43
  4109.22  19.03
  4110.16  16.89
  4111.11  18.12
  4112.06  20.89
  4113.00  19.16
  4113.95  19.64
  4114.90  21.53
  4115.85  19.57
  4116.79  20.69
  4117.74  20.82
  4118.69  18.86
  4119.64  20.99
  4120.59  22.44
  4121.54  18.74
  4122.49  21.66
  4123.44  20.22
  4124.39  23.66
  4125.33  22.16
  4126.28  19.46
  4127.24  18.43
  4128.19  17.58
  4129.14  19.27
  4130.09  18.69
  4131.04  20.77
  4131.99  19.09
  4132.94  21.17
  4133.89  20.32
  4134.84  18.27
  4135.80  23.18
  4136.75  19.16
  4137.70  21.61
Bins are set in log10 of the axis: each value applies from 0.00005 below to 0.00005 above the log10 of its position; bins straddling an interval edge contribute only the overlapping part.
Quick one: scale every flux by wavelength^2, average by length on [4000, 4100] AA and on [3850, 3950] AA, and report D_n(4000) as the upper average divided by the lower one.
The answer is 1.49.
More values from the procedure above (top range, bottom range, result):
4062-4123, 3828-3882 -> 1.50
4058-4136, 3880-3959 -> 1.57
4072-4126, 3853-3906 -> 1.43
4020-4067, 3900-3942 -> 1.68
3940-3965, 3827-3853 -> 1.19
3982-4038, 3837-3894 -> 1.36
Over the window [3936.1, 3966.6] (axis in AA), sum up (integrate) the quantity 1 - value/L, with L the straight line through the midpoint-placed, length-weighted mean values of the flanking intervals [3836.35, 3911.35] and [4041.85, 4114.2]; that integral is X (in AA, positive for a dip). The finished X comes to 6.0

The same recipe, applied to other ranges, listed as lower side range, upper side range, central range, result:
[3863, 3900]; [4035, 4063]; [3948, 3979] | 8.2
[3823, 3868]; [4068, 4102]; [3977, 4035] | -4.2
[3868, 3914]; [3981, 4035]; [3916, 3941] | 8.9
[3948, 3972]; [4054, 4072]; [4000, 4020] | -3.6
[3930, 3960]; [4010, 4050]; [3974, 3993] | -2.6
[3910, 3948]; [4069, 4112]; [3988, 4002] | -4.0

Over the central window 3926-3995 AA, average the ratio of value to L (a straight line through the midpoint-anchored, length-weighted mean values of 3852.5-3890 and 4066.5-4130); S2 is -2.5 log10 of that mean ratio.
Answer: 0.30 mag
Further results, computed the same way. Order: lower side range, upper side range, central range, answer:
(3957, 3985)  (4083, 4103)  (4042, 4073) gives -0.12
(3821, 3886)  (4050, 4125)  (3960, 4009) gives 0.14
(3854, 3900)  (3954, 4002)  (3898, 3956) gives 0.15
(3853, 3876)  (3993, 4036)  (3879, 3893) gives 0.14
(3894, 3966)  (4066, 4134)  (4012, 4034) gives -0.16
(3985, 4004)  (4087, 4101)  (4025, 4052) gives -0.02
